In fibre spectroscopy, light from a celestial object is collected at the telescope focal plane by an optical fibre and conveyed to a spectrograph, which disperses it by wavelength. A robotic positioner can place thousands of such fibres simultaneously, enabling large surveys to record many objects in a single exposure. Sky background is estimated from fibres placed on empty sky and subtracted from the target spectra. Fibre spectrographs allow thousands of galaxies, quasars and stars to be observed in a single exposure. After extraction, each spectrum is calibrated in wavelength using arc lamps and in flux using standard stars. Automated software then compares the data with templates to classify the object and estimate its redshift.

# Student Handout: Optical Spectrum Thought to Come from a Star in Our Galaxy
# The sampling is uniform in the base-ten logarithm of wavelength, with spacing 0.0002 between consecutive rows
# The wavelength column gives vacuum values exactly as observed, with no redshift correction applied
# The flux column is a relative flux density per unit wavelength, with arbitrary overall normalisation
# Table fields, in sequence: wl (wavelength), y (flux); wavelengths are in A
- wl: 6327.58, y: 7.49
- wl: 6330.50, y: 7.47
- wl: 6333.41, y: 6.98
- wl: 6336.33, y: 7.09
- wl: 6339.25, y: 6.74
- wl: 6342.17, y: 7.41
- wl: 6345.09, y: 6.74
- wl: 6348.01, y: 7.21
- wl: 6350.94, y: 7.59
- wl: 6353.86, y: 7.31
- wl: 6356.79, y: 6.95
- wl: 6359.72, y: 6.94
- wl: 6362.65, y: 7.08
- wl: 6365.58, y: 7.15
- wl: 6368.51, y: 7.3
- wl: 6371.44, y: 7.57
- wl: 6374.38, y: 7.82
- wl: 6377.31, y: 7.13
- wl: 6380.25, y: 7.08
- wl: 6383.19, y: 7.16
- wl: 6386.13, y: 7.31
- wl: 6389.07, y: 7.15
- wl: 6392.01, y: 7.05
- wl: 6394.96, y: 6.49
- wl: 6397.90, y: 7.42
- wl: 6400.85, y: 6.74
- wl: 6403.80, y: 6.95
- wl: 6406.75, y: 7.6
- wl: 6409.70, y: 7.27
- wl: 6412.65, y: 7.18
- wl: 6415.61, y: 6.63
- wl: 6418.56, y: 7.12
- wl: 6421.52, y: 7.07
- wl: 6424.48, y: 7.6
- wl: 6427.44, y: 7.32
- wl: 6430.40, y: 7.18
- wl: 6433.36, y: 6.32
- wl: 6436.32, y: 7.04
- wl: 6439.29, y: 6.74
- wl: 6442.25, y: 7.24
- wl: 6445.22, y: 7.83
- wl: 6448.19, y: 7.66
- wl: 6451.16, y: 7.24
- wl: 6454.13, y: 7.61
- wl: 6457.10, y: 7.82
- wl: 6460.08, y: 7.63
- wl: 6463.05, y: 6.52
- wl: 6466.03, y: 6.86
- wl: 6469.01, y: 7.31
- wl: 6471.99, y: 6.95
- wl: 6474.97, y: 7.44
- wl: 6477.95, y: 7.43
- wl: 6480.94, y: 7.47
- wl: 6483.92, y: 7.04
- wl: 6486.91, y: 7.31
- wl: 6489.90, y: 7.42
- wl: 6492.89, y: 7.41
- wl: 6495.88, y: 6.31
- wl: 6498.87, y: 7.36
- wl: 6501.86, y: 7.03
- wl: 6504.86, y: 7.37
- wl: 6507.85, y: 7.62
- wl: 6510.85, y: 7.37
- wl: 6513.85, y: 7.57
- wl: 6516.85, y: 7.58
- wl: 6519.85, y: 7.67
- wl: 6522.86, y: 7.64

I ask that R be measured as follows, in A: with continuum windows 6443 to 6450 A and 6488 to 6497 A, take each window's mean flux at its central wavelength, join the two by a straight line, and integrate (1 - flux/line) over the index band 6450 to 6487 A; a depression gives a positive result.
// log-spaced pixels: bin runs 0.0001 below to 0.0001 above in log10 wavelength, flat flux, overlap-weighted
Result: 0.5 A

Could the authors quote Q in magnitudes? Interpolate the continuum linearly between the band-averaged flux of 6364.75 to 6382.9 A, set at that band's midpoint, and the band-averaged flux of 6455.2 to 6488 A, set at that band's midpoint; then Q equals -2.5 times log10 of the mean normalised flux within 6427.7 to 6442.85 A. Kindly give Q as 0.06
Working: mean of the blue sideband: 7.34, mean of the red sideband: 7.26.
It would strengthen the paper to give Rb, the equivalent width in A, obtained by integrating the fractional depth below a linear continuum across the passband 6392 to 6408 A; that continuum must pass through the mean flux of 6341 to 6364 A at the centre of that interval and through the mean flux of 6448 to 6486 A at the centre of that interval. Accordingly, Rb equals 0.4 A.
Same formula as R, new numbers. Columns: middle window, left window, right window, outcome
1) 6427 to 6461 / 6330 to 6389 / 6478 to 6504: -0.50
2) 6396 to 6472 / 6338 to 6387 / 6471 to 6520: 0.78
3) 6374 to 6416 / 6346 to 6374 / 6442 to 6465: 1.10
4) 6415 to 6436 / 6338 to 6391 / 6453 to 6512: 0.53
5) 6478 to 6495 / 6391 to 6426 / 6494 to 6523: -0.04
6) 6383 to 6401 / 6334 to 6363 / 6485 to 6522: 0.27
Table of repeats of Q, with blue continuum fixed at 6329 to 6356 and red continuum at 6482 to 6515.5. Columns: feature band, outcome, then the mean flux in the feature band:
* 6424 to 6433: 0.00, 7.21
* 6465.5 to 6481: 0.00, 7.24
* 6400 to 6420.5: 0.02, 7.08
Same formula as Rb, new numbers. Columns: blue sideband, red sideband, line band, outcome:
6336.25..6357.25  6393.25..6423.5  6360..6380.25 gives -0.5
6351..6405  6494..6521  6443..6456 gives -0.6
